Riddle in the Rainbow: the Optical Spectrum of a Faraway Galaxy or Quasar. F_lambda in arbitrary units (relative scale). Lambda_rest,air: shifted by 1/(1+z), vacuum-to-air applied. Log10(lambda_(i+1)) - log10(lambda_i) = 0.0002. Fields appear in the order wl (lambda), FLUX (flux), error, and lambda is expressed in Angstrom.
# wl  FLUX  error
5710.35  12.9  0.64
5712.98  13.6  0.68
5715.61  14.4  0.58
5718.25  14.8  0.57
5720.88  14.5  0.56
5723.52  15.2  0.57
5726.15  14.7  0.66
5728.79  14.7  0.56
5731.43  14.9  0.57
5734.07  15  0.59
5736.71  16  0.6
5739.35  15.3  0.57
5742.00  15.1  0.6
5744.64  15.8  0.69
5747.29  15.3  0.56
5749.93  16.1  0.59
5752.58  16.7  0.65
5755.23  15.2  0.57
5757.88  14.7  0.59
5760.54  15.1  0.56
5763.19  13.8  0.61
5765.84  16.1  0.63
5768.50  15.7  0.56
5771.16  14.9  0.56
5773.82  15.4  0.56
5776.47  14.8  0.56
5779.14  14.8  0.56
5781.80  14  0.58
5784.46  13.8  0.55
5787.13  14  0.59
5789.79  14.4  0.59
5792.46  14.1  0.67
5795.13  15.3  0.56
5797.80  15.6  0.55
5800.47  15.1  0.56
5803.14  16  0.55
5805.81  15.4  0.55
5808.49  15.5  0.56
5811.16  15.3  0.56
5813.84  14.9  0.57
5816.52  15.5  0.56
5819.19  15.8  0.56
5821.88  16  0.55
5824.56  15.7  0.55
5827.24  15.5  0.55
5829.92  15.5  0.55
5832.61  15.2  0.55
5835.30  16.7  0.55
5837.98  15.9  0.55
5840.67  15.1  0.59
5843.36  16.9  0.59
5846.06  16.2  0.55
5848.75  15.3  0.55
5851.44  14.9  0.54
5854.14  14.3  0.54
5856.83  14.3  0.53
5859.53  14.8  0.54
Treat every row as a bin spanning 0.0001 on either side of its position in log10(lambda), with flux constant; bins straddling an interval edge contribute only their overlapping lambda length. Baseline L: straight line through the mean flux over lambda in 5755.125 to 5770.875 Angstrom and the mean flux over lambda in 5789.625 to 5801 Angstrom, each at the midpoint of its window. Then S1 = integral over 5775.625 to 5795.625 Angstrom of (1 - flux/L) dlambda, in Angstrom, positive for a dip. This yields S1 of 0.83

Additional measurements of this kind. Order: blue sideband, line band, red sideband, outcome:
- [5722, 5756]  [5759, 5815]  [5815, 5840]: 2.24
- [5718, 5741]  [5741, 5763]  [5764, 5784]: -0.59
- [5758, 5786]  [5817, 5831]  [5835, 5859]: -0.41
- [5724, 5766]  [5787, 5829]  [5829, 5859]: 0.25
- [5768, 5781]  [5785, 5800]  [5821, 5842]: 0.58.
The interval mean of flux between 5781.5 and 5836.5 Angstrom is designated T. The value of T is 15.2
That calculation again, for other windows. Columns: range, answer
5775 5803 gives 14.7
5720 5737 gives 15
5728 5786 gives 15.1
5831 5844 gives 15.9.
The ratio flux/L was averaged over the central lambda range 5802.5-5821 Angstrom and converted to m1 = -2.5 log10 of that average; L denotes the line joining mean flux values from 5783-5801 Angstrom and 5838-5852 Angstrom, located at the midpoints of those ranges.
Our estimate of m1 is -0.03 mag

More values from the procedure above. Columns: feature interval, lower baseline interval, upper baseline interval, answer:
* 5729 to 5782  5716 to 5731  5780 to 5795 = -0.06 mag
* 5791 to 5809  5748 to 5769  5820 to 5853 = 0.02 mag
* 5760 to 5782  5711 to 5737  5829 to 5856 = 0.00 mag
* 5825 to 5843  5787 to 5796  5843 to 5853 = -0.02 mag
